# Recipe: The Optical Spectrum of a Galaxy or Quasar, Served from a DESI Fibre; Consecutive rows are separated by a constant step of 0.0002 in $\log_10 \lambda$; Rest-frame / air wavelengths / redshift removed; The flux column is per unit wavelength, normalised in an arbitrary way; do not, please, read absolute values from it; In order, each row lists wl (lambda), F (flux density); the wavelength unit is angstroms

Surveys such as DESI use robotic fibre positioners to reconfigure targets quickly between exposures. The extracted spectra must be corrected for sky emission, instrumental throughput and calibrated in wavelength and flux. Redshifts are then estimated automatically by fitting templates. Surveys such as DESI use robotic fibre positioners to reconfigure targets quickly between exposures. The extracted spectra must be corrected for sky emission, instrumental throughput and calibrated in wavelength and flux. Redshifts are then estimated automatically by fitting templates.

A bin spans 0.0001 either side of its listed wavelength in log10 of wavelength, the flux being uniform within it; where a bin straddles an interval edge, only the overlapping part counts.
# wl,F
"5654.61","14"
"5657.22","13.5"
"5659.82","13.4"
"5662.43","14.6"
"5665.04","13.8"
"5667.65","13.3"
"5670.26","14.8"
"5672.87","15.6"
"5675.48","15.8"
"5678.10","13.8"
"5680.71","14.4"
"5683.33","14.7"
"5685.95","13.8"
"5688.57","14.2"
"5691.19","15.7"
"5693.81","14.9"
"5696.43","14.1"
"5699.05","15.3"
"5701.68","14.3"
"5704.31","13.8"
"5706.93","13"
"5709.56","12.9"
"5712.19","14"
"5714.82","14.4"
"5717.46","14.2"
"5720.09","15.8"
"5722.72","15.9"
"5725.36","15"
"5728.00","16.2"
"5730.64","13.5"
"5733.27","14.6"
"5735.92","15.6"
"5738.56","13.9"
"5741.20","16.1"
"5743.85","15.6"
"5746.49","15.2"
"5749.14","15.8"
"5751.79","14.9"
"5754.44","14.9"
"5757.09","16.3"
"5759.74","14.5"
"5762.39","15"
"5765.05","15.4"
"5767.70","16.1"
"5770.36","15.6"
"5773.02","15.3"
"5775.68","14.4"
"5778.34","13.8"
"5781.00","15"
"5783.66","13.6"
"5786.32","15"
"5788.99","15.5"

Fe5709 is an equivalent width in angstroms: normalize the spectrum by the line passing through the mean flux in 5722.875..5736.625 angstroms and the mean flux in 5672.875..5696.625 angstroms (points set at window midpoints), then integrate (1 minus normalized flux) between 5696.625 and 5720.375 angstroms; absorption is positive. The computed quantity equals 1.2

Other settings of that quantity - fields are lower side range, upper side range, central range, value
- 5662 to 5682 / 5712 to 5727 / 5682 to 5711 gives 0.99 angstroms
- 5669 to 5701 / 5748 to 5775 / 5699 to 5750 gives 1.12 angstroms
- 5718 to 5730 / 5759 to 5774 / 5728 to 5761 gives 0.65 angstroms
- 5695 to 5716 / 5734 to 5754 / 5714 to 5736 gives -0.57 angstroms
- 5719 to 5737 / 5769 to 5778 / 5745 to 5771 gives -0.56 angstroms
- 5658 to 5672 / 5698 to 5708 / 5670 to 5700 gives -1.48 angstroms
